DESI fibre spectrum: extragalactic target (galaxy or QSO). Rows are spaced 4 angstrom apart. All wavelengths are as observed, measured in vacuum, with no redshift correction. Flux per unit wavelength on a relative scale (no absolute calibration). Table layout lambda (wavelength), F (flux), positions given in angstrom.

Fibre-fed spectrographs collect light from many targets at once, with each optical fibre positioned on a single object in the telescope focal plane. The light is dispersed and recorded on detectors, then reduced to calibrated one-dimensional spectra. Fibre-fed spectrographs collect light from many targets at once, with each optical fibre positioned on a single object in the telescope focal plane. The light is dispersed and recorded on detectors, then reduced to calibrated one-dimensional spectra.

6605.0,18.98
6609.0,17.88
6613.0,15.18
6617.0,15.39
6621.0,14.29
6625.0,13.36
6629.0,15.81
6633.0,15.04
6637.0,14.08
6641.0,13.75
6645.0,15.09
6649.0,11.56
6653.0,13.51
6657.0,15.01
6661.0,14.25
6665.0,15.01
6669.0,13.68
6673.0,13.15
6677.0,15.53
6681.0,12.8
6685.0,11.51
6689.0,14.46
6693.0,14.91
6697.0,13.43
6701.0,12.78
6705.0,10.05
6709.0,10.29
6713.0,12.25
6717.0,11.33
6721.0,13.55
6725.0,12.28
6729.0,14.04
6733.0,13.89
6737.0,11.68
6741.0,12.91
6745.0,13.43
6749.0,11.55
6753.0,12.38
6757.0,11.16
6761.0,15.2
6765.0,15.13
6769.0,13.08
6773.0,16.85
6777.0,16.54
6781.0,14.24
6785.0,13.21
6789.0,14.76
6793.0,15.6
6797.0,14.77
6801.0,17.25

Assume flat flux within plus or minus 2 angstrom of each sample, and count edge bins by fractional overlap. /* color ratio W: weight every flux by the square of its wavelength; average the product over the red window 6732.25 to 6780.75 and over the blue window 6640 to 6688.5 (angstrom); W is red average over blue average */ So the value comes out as 1.02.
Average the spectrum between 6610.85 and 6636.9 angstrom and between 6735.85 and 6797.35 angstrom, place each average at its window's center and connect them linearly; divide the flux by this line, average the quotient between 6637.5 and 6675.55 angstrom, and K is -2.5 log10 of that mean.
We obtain 0.05 mag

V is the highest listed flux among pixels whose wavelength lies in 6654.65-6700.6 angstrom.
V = 15.53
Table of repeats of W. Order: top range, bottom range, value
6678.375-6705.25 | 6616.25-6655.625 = 0.94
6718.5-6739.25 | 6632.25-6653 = 0.97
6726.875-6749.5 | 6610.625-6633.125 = 0.90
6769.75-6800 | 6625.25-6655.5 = 1.12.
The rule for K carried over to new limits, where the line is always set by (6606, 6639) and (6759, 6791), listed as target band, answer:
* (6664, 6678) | 0.07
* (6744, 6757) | 0.22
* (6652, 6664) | 0.06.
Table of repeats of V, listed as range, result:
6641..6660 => 15.09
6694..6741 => 14.04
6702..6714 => 12.25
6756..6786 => 16.85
